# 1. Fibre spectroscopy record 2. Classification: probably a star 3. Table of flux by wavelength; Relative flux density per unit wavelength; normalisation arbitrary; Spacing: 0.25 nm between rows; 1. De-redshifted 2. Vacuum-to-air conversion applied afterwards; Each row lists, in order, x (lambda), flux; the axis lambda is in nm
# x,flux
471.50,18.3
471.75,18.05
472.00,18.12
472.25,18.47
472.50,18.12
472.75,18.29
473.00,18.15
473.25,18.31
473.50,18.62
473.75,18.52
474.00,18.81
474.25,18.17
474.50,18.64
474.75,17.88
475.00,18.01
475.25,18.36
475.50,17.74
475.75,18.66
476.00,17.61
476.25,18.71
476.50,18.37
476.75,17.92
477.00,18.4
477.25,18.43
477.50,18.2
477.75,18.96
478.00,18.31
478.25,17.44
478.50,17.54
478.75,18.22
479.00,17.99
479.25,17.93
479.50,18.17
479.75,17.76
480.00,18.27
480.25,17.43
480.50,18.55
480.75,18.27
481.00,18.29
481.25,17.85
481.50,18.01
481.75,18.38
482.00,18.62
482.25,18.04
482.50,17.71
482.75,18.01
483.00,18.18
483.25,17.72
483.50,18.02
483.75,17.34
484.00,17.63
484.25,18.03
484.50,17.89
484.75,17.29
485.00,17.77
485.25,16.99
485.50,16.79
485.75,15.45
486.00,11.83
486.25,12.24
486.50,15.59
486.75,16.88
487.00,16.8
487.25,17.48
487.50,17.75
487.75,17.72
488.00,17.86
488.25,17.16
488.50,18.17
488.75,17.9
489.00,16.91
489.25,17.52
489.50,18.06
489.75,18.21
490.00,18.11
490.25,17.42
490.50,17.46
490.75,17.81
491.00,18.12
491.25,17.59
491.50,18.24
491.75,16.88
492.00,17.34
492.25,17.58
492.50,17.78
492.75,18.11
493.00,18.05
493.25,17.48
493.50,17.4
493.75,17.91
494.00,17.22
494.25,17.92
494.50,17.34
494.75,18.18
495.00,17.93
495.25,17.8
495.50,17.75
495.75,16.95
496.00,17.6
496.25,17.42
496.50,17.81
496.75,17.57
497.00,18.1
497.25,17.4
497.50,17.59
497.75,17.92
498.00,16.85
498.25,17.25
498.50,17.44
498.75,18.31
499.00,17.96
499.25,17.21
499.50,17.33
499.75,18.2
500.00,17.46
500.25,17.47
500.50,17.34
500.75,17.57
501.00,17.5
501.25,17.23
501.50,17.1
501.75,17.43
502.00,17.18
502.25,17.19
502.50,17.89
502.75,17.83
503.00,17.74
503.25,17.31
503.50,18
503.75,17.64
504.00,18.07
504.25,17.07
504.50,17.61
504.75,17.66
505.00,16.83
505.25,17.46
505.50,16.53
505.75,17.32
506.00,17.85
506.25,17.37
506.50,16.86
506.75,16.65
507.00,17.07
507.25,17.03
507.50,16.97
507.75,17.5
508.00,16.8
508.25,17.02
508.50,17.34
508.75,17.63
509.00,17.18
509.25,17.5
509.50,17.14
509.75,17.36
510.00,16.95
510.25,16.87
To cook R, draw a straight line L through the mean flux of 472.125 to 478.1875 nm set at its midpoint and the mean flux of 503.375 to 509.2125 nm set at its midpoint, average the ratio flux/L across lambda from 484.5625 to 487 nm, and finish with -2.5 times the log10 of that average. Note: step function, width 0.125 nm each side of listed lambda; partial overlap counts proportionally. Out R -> 0.142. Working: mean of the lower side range 18.3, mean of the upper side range 17.3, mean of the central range 15.8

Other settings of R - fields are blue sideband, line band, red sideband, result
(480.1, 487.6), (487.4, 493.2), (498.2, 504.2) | -0.023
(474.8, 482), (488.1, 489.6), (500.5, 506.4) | 0.014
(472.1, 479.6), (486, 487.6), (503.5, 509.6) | 0.137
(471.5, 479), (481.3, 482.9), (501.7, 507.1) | -0.005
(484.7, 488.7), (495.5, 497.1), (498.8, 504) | -0.025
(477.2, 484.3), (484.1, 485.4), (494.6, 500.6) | 0.022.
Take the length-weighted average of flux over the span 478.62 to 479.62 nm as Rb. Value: 18.1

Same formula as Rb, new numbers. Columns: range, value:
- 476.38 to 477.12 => 18.2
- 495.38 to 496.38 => 17.4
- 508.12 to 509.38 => 17.3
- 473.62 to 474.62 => 18.5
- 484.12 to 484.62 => 18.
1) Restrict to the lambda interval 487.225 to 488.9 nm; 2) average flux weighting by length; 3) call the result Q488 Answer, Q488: 17.7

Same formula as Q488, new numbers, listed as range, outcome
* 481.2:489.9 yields 17.2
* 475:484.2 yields 18.1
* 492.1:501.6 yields 17.6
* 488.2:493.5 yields 17.7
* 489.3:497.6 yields 17.7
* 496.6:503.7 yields 17.6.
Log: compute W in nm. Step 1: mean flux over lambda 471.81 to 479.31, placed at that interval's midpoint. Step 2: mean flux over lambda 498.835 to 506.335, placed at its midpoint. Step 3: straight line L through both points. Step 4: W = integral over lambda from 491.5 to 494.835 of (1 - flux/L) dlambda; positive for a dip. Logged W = 0.02 nm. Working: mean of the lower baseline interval 18.2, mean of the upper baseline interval 17.5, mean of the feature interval 17.6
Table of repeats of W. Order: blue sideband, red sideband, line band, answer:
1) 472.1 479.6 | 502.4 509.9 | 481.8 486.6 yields 0.282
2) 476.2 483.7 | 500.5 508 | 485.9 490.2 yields 0.236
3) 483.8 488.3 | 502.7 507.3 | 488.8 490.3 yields -0.087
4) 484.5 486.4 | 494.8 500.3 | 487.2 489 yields -0.179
